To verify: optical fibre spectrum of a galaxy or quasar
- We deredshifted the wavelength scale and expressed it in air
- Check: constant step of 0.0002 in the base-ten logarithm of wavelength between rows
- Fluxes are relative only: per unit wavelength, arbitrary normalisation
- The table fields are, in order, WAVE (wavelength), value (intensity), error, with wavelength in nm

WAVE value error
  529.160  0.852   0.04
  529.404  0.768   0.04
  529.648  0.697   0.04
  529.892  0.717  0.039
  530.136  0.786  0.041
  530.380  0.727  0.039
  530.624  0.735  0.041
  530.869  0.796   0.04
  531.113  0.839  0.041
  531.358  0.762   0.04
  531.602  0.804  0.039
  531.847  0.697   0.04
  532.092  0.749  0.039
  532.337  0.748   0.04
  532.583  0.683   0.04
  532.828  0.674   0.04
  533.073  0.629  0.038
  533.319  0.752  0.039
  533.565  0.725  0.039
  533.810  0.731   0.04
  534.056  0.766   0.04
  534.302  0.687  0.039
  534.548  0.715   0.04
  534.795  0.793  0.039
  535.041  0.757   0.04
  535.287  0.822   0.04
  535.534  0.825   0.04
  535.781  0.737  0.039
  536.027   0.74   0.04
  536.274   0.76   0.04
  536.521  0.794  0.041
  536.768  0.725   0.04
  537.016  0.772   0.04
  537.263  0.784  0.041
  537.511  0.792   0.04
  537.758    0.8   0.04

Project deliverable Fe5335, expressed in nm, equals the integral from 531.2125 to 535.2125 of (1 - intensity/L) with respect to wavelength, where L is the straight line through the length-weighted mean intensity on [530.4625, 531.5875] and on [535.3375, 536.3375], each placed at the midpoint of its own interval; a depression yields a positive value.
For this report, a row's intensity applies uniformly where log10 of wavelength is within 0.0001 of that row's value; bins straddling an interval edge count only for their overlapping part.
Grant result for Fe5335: 0.24 nm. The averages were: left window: 0.784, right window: 0.77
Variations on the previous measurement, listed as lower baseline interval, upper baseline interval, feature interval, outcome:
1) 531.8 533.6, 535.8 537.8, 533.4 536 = -0.07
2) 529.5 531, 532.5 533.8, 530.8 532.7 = -0.10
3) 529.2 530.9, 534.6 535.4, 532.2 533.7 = 0.13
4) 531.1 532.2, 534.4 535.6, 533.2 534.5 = 0.07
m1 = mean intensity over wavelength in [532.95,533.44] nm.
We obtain 0.69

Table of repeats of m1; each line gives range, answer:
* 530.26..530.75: 0.731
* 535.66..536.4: 0.747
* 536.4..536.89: 0.76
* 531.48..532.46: 0.749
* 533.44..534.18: 0.741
